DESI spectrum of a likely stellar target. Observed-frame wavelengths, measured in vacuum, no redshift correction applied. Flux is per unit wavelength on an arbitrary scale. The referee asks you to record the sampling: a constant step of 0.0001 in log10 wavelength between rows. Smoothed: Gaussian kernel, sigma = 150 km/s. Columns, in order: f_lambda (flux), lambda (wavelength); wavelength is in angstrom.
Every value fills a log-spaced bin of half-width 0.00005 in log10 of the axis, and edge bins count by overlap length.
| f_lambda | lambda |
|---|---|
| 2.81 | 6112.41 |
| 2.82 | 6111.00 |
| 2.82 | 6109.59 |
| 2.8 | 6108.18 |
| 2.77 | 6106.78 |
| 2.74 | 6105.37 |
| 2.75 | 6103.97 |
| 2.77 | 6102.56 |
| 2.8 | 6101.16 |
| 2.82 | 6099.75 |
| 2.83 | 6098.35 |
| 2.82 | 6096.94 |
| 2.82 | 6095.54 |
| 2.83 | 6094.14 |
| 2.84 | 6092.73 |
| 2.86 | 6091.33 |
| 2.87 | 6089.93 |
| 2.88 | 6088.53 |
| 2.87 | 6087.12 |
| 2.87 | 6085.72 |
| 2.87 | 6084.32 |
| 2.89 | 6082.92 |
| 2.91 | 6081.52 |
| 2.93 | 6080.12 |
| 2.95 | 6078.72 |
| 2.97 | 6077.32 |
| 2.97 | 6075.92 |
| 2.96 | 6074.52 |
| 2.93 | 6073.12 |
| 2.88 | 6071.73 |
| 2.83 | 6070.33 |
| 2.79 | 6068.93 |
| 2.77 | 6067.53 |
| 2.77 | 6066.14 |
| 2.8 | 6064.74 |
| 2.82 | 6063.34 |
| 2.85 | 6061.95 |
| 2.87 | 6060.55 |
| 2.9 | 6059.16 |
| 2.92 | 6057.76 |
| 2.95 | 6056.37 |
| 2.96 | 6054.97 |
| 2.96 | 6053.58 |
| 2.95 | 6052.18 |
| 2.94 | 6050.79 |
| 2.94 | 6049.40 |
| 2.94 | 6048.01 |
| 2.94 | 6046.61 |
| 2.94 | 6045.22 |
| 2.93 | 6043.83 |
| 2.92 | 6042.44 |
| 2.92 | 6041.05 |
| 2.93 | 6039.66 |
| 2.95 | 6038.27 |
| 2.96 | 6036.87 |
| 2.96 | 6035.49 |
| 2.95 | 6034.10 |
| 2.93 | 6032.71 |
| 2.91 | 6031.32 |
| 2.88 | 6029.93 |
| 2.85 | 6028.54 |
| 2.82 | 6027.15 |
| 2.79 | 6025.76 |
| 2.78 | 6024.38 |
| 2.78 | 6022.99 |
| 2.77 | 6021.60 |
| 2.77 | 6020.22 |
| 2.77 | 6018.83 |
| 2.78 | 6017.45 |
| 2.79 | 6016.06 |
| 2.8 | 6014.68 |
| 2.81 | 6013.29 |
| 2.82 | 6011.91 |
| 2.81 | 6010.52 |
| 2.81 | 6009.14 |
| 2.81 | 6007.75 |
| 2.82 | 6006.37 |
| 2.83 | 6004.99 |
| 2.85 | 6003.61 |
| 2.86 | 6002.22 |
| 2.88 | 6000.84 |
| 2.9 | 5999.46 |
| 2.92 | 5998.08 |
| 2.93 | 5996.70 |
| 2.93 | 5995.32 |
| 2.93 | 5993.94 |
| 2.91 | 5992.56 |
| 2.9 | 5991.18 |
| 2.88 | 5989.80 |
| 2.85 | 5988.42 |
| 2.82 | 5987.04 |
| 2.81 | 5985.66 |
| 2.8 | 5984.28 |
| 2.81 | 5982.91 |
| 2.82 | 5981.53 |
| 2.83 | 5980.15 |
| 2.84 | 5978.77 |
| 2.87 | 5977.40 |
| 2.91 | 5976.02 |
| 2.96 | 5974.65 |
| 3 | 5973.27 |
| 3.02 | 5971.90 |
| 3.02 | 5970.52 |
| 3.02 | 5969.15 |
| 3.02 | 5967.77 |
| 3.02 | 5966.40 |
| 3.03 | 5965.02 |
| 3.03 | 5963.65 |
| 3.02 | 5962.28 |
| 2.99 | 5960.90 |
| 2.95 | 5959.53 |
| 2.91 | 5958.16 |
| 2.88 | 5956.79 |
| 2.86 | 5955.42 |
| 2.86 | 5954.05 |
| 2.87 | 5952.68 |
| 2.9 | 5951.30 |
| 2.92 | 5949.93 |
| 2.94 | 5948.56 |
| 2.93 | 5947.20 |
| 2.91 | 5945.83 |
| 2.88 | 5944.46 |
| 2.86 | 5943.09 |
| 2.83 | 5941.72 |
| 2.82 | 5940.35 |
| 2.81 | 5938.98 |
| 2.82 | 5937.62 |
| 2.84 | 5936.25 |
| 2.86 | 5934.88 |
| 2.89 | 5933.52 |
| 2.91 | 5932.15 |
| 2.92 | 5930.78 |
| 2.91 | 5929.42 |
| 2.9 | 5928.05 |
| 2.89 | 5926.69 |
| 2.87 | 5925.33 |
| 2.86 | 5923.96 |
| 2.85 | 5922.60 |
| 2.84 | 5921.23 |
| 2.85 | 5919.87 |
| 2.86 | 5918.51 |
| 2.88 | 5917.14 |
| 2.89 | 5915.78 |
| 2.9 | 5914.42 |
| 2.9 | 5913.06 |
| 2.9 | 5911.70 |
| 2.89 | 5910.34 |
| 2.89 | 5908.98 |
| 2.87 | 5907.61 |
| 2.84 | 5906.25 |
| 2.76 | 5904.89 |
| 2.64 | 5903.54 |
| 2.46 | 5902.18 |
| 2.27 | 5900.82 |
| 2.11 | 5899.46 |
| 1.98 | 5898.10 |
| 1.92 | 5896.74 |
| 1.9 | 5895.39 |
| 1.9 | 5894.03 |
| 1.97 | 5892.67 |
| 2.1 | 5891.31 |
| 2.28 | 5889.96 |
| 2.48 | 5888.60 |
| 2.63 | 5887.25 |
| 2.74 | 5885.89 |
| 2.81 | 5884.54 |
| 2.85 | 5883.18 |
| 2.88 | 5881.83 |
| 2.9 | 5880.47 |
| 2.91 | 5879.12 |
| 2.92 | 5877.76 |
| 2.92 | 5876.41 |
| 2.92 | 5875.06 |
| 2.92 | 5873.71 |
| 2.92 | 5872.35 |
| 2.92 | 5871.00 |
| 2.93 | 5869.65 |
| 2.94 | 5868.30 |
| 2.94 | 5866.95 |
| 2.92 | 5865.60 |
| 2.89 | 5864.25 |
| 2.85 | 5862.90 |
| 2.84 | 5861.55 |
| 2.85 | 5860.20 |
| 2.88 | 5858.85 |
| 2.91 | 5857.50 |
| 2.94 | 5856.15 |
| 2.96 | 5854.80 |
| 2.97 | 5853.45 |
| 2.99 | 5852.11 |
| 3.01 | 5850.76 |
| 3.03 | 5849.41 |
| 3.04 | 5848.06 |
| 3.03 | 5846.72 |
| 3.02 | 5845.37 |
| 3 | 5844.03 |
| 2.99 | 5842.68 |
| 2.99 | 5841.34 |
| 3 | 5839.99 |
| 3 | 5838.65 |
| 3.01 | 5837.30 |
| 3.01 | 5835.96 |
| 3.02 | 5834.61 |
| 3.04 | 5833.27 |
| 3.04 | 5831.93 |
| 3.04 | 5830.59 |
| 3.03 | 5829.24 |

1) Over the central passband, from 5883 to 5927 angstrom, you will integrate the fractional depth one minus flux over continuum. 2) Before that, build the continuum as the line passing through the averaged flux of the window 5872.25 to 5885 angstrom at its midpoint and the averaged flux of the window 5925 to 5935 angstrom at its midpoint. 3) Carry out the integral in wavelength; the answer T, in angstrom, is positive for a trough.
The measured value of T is 4.58 angstrom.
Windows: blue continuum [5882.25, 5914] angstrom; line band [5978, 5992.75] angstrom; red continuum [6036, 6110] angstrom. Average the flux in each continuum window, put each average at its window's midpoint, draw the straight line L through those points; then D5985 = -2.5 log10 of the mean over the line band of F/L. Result -0.062 mag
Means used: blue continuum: 2.49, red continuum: 2.88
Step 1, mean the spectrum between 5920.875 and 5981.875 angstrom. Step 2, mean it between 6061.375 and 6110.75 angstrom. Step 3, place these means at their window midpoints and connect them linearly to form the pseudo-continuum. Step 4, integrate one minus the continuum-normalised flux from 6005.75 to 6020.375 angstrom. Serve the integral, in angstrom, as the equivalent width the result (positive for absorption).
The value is 0.41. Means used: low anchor 2.91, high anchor 2.85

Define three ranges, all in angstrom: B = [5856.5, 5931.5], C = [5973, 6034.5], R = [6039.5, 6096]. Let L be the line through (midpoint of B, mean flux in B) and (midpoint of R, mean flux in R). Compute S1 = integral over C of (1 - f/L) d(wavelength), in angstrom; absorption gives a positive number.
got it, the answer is -0.4 angstrom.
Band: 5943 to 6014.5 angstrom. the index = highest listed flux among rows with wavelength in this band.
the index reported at 3.03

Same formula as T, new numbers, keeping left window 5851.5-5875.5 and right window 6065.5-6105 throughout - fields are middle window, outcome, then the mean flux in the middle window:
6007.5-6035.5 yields 0.5 angstrom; 2.82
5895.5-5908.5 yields 2.2 angstrom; 2.41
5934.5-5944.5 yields 0.2 angstrom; 2.84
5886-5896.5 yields 2.6 angstrom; 2.2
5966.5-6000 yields -0.2 angstrom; 2.91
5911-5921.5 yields 0.1 angstrom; 2.88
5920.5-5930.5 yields 0.1 angstrom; 2.88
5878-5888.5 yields 0.4 angstrom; 2.8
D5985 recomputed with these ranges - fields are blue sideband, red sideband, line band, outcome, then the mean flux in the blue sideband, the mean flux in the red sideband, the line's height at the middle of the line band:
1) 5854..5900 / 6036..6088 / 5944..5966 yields -0.06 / 2.67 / 2.9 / 2.77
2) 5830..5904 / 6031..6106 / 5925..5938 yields -0.03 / 2.77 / 2.89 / 2.81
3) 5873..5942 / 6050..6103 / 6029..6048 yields -0.04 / 2.7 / 2.87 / 2.84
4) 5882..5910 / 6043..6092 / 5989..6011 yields -0.06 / 2.43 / 2.9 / 2.71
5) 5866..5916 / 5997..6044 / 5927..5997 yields -0.06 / 2.65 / 2.85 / 2.76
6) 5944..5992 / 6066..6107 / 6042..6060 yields -0.02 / 2.92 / 2.85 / 2.87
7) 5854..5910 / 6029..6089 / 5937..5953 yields -0.05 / 2.67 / 2.91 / 2.75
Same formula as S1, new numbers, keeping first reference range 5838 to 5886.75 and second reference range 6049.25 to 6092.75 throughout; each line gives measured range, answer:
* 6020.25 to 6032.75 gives 0.3 angstrom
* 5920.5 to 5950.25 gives 0.4 angstrom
